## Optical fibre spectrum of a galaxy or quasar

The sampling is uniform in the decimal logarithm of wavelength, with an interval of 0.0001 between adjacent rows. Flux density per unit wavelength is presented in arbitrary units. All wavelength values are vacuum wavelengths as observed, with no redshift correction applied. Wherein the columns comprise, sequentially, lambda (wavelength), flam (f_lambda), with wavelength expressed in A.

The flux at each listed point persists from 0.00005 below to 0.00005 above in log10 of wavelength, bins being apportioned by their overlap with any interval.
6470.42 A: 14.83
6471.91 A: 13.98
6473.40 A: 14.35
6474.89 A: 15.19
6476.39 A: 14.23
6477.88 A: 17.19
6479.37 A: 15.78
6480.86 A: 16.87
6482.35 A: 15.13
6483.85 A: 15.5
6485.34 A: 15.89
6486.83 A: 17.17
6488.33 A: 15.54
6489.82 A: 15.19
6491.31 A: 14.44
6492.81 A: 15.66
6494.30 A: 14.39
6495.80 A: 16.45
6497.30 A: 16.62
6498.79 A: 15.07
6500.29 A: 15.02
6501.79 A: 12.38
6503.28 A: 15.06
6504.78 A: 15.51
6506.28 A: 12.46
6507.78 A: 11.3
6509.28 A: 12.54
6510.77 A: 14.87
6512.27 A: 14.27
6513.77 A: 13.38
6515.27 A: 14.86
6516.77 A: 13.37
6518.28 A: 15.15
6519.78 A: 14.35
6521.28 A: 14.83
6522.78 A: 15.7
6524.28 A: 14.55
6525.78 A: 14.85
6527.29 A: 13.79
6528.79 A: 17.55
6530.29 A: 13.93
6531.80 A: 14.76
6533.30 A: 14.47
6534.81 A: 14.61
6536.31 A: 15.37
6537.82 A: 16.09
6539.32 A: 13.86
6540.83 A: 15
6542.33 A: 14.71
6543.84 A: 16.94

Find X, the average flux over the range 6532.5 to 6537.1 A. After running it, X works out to 14.8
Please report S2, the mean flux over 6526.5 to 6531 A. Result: 15.1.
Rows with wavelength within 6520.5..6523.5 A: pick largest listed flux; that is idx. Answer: 15.7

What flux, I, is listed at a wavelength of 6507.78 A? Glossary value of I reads 11.3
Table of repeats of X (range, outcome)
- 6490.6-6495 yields 14.8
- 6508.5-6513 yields 13.9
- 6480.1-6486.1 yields 15.9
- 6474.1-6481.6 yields 15.8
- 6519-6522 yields 14.6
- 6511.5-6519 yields 14.2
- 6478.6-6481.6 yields 16.4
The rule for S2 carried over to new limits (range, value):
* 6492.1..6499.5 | 15.6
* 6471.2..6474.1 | 14.2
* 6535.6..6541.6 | 15.1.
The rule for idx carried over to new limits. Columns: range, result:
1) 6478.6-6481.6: 16.87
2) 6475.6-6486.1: 17.19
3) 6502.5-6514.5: 15.51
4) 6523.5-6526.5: 14.85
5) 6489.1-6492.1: 15.19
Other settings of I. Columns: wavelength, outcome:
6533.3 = 14.47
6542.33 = 14.71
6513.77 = 13.38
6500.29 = 15.02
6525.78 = 14.85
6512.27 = 14.27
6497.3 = 16.62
